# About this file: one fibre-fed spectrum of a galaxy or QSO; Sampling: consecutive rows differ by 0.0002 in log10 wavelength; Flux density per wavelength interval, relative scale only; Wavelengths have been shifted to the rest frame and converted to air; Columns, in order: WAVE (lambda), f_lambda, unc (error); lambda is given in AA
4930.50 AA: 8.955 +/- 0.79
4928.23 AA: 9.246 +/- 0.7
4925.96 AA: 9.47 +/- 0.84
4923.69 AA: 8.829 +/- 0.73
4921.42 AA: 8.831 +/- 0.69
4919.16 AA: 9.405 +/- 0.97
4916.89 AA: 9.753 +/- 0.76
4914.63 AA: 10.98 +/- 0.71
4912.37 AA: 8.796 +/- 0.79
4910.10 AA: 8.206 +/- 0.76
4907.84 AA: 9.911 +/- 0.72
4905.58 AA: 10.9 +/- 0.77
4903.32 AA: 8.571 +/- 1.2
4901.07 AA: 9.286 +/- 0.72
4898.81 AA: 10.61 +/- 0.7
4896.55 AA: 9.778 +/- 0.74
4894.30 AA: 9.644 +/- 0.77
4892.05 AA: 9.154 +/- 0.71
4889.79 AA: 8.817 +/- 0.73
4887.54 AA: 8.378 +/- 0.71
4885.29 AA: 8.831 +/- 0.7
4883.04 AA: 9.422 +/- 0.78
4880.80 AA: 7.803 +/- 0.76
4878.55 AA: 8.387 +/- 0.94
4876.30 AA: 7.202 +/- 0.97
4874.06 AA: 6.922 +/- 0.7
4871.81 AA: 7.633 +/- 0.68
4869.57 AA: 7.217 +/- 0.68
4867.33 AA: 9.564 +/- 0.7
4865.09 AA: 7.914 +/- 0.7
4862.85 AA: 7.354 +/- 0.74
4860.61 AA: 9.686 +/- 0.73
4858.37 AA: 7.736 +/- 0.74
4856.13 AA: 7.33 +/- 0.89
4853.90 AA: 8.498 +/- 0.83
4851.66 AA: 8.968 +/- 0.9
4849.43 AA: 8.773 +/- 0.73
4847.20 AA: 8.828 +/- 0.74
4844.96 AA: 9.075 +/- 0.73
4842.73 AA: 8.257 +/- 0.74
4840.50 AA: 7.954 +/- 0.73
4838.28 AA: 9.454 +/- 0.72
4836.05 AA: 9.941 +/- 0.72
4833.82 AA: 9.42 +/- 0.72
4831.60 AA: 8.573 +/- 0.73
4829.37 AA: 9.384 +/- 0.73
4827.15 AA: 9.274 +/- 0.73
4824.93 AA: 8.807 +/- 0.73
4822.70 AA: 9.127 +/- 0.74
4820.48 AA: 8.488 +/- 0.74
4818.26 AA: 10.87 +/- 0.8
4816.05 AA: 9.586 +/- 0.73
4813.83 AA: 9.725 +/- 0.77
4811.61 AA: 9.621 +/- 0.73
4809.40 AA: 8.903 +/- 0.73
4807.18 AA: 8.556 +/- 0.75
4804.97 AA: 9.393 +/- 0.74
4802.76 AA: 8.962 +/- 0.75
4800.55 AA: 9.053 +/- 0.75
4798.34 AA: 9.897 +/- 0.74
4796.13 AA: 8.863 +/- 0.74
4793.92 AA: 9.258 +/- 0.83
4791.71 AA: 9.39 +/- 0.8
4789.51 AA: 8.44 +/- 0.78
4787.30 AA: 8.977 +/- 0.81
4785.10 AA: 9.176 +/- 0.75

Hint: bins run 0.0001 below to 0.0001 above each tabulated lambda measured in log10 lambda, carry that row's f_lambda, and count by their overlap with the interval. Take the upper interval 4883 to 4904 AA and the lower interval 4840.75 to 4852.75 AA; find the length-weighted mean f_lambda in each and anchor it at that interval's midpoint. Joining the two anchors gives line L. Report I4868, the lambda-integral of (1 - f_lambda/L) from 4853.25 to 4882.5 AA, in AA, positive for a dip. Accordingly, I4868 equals 3.3 AA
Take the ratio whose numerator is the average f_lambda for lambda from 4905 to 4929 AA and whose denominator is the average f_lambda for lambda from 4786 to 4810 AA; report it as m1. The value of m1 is 1.04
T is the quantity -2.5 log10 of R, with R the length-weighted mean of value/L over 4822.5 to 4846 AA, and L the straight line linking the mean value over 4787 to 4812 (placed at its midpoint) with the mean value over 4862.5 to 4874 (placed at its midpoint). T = -0.07 mag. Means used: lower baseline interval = 9.1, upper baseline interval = 7.88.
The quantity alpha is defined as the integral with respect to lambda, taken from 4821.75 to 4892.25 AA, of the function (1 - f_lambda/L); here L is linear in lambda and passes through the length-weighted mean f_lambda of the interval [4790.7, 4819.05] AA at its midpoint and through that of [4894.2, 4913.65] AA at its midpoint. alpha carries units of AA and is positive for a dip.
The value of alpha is 6.8 AA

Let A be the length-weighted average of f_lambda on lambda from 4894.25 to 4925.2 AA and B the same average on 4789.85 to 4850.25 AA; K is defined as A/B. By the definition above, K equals 1.0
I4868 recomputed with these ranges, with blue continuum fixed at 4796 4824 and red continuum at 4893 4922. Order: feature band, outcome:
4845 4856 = 0.90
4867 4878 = 2.19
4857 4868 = 1.27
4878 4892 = 1.29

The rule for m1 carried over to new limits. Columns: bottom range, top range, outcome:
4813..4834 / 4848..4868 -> 0.90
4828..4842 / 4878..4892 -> 0.95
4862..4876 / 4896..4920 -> 1.25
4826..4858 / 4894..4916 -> 1.10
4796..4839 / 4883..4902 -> 1.00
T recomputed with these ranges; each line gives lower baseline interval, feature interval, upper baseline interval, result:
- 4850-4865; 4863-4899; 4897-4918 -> 0.055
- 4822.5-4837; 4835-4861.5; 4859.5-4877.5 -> -0.012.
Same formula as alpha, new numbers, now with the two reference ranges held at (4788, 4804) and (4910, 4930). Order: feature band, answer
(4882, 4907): -0.34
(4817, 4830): -0.23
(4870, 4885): 2.17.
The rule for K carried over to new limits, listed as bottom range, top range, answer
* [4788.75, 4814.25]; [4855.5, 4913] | 0.95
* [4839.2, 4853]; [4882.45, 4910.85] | 1.08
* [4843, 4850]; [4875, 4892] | 0.96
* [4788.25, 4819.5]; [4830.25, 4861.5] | 0.94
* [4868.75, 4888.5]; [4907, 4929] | 1.17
